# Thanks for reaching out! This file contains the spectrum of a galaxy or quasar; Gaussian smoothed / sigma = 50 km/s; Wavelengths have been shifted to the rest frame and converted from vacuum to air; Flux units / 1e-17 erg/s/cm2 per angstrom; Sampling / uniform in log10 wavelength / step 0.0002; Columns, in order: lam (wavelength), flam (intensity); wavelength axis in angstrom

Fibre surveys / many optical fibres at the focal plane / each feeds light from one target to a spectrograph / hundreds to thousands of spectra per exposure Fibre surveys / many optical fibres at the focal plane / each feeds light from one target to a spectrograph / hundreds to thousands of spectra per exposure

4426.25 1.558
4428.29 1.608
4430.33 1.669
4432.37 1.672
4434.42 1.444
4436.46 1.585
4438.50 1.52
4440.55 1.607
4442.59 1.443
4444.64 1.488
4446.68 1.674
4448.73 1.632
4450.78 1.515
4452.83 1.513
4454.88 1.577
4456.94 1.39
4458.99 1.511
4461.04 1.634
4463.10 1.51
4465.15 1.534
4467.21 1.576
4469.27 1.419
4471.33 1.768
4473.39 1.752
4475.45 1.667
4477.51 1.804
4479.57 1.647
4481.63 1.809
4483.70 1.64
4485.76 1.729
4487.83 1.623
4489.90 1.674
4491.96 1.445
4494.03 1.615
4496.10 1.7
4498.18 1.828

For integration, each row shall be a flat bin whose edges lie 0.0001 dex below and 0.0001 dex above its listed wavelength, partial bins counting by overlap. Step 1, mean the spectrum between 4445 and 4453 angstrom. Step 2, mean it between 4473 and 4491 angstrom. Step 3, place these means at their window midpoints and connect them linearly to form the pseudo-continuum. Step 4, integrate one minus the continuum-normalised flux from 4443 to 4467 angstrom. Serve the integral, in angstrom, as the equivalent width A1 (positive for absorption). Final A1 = 0.9 angstrom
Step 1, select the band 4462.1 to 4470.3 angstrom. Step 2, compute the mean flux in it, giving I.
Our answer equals 1.51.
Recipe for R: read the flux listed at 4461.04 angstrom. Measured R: 1.634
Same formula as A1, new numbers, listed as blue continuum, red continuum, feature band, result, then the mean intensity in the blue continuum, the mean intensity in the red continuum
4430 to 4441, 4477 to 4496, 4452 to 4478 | 0.7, 1.58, 1.66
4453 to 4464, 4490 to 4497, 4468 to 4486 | -1.5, 1.52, 1.6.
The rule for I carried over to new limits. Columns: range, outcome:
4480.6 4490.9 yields 1.69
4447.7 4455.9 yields 1.56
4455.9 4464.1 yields 1.51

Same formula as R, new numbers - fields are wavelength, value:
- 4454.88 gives 1.577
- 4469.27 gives 1.419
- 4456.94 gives 1.39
